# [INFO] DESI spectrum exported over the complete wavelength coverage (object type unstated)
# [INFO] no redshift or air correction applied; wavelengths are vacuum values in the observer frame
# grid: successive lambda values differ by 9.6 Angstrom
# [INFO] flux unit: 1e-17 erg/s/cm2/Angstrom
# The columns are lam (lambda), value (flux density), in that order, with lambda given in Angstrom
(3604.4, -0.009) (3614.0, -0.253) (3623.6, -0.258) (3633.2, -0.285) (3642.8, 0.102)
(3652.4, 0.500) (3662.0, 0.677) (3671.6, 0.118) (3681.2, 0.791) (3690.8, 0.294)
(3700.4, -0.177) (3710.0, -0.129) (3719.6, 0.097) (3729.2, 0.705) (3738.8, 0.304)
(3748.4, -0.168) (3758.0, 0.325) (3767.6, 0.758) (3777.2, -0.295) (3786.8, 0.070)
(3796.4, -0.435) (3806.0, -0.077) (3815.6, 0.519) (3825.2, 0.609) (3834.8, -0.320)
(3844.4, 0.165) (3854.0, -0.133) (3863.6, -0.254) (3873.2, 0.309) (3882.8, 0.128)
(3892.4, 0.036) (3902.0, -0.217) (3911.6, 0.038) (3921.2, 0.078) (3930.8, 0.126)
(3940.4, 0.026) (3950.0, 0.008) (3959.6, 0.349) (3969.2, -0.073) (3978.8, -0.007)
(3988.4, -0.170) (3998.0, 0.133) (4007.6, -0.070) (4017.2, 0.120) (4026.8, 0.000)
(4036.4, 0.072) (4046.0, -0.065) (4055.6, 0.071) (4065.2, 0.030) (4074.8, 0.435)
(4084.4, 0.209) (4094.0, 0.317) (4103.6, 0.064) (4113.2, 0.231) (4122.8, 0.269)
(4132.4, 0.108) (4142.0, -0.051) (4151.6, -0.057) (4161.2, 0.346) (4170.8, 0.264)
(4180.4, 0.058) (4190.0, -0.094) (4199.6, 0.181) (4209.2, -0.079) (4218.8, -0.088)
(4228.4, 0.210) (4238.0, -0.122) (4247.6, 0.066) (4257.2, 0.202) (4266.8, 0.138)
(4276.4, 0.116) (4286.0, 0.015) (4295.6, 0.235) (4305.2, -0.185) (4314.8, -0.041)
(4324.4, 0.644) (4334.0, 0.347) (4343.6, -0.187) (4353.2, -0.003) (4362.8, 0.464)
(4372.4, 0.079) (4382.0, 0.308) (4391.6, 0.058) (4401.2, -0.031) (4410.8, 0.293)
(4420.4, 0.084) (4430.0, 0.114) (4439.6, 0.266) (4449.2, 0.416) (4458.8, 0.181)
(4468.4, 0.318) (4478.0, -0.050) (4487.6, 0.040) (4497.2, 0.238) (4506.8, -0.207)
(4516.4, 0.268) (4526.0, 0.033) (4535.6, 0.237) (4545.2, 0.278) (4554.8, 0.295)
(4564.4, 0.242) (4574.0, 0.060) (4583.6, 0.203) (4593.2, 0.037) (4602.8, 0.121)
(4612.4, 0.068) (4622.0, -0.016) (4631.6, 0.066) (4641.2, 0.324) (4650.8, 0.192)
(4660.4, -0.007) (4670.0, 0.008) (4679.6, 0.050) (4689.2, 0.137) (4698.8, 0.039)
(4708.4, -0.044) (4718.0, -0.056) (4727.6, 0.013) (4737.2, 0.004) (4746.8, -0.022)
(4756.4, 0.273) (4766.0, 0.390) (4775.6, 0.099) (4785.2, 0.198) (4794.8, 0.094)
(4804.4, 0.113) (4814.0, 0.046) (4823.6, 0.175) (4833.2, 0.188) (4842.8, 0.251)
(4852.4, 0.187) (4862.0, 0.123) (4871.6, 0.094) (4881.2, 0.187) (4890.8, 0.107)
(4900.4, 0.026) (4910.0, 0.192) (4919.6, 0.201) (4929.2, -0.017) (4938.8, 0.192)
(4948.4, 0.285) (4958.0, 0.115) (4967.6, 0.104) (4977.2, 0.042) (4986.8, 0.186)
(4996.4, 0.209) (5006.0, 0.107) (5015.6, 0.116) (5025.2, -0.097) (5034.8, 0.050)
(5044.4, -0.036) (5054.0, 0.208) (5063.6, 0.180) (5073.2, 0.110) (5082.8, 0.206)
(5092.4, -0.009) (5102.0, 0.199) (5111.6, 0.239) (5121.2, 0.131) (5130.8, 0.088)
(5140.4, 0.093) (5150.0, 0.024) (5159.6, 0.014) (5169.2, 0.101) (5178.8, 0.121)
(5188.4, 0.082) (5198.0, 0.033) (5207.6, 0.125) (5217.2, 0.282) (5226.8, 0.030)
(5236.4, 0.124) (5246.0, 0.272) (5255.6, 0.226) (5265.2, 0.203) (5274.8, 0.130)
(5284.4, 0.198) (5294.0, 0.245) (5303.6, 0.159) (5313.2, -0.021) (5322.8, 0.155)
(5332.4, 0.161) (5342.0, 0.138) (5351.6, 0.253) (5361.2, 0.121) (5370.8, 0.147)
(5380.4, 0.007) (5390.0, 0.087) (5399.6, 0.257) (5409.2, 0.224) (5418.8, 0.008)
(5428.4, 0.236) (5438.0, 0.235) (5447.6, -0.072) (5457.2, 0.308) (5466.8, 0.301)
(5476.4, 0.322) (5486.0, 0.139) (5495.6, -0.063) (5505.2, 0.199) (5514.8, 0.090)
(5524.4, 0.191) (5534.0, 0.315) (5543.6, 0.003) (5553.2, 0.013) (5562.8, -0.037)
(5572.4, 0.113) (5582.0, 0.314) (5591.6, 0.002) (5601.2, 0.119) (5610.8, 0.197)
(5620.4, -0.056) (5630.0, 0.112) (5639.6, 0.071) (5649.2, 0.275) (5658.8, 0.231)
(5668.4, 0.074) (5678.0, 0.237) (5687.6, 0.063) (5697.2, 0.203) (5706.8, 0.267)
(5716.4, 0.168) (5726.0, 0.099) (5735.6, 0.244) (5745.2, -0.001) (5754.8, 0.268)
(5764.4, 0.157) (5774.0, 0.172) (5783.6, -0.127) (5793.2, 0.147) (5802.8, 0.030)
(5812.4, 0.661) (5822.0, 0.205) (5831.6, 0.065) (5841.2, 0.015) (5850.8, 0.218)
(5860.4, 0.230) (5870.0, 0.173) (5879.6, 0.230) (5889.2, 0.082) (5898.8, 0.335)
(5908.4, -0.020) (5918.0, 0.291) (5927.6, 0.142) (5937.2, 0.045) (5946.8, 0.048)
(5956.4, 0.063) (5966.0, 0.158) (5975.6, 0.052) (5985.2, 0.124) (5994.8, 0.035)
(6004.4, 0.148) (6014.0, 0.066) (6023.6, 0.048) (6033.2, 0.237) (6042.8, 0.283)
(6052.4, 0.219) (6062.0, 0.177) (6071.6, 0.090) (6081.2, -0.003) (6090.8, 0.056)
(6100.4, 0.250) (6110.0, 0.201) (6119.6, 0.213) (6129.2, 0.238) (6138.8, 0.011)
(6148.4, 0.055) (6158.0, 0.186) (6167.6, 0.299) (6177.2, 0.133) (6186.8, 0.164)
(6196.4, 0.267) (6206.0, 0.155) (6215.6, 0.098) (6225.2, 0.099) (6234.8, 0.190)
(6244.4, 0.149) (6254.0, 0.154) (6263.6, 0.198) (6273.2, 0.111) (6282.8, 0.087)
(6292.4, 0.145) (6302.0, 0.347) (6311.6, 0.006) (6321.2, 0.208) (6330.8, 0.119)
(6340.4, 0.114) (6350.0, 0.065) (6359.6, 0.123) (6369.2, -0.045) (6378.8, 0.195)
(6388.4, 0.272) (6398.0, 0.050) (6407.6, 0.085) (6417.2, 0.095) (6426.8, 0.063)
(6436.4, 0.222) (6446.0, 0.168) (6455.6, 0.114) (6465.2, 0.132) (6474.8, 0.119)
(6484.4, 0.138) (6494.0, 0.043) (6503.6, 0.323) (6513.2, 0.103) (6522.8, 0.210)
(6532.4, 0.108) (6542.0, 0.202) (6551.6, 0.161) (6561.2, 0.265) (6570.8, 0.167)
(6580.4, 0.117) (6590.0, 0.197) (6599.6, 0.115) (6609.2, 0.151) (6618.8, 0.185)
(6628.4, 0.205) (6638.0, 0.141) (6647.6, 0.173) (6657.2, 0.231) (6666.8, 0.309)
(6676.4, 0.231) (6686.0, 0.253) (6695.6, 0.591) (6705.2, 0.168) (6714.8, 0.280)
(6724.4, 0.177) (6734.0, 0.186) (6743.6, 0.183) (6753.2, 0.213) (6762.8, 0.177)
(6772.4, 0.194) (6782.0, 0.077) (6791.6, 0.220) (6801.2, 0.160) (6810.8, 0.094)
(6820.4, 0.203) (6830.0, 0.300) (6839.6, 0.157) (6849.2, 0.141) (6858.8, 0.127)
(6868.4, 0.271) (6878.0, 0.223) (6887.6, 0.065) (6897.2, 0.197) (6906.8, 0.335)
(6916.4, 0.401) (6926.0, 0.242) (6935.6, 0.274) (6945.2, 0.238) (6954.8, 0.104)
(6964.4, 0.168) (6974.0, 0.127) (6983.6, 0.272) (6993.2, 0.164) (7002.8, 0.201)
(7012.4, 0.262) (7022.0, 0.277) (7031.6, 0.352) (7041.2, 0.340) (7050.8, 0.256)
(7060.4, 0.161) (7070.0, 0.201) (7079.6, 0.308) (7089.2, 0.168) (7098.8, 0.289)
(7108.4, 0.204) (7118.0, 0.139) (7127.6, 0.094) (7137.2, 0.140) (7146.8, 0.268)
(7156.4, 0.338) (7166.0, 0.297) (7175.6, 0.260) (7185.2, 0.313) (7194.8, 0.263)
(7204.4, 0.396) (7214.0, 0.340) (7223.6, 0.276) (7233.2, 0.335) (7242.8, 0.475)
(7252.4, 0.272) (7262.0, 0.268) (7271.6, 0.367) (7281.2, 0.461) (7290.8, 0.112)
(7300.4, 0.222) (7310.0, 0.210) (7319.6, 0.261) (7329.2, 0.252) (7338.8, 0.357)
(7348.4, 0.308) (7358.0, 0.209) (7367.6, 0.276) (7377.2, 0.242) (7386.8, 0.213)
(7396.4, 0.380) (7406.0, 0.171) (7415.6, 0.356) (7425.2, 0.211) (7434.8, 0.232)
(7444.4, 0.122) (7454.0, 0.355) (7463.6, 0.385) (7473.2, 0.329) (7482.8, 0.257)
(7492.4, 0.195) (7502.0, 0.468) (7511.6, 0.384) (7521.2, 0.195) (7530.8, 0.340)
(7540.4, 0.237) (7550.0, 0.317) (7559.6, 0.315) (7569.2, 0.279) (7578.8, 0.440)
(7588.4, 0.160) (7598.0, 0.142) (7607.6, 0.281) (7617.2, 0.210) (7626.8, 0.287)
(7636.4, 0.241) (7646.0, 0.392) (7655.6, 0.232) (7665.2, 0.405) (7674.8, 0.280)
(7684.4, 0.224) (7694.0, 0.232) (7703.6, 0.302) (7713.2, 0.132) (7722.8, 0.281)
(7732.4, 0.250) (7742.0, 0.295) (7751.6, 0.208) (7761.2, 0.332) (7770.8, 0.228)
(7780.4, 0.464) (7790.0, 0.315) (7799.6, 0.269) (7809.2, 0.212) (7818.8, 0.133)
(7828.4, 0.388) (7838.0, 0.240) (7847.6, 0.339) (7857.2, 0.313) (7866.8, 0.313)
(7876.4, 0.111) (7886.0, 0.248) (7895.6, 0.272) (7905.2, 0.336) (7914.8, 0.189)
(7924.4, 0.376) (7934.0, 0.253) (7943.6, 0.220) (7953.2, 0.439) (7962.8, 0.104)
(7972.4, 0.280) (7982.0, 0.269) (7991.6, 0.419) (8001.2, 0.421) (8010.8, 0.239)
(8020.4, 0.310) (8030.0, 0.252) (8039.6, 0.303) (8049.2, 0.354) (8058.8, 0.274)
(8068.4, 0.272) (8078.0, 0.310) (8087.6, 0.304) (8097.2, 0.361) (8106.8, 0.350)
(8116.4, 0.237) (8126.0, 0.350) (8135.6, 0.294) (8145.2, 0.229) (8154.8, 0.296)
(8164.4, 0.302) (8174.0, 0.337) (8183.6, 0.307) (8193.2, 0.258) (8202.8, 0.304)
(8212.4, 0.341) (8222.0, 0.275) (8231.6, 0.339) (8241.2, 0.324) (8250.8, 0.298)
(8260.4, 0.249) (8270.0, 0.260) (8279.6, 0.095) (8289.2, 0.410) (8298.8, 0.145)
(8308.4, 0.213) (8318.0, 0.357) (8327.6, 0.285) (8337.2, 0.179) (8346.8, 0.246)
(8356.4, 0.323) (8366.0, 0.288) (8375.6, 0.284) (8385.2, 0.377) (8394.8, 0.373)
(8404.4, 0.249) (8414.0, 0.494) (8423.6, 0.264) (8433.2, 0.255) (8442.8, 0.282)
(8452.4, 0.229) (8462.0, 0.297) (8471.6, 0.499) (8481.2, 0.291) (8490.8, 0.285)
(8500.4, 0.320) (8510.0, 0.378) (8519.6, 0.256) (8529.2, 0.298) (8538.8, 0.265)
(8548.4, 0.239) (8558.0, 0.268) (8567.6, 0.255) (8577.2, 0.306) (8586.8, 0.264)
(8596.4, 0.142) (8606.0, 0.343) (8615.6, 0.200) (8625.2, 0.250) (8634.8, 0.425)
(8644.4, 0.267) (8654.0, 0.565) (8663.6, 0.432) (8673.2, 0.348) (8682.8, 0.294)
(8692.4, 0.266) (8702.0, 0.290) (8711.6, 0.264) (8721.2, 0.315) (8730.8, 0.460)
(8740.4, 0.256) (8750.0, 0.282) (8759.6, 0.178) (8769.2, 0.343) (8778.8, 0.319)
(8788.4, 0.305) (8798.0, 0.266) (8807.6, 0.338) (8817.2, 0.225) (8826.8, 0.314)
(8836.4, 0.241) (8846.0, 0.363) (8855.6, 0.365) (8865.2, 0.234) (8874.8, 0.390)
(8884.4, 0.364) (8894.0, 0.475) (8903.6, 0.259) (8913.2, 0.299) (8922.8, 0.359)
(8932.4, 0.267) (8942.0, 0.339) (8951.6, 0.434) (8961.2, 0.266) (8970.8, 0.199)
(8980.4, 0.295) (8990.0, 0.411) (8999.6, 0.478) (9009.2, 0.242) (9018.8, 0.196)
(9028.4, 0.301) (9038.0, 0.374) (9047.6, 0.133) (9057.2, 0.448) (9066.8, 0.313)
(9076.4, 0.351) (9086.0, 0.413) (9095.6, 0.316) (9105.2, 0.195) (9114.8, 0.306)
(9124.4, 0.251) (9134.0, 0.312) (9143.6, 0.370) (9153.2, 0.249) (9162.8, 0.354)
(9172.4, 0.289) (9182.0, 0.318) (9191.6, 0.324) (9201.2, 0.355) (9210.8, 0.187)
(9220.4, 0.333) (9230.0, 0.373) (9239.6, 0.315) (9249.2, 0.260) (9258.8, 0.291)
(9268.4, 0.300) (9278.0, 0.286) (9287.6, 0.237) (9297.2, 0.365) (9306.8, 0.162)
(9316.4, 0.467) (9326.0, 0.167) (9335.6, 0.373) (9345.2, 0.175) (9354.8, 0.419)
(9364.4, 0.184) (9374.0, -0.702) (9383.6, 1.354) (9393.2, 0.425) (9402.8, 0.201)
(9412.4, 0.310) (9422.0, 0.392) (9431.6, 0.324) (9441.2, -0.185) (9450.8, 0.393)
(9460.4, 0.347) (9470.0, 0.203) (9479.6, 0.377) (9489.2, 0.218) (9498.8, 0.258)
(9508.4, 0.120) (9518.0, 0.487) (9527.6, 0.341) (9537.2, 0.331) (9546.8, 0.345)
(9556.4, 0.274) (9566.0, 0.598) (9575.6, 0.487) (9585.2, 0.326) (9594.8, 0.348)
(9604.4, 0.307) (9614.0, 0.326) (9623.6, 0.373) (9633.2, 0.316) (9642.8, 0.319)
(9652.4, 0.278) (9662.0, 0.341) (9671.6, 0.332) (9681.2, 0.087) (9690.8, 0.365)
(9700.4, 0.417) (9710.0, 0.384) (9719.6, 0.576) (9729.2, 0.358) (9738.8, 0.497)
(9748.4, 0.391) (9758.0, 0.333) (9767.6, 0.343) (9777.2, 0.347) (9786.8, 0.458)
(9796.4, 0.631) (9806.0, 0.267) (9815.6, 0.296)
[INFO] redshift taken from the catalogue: 0.80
